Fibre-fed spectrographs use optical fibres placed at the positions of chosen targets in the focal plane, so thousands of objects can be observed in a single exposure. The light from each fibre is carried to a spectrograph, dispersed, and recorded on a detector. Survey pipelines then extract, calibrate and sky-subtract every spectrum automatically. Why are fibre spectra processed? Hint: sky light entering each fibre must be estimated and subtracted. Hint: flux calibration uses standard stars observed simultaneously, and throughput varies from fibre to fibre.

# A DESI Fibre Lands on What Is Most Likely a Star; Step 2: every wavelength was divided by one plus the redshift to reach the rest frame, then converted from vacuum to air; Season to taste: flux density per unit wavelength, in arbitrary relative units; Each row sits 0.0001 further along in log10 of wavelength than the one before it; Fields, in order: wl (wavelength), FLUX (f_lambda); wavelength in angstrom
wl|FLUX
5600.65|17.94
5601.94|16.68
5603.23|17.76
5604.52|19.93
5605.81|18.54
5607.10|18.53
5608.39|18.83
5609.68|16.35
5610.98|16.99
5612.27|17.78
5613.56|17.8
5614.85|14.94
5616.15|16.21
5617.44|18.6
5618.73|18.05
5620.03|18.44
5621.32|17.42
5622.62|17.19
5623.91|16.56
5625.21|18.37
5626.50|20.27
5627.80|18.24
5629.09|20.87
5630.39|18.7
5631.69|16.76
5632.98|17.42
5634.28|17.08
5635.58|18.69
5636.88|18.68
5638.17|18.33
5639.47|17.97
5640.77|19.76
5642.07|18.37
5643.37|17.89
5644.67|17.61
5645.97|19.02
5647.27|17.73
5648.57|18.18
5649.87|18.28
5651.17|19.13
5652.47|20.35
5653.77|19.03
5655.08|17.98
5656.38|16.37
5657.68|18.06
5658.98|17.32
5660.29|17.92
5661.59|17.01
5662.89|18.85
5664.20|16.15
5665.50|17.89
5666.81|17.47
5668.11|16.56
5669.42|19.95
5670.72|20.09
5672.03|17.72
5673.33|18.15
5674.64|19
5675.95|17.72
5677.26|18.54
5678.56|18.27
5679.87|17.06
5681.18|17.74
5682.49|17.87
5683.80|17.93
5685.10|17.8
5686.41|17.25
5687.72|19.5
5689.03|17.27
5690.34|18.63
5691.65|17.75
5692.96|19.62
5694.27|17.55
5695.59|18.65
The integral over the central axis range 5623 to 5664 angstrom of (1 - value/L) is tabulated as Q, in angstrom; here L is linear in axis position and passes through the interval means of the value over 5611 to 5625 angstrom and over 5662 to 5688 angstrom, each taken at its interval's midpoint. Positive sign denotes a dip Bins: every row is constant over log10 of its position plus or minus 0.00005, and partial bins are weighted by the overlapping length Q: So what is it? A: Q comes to -1.4 angstrom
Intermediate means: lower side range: 17.3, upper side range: 18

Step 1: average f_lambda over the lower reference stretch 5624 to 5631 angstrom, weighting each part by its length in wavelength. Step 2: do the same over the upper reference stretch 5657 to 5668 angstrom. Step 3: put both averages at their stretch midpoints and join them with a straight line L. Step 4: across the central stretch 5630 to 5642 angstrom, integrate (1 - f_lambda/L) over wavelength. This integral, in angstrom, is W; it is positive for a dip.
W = 0.35 angstrom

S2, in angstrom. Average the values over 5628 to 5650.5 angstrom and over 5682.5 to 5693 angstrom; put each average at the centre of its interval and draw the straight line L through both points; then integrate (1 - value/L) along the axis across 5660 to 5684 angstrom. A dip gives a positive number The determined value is 0.3 angstrom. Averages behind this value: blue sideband 18.3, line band 18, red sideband 18.1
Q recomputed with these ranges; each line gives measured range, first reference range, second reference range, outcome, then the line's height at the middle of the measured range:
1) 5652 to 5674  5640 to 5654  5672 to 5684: 0.35 angstrom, 18.3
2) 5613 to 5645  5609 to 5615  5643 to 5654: -0.56 angstrom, 17.7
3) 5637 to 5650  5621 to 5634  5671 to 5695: -0.13 angstrom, 18.1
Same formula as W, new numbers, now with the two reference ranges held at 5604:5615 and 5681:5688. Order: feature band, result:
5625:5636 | -0.4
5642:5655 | -0.5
